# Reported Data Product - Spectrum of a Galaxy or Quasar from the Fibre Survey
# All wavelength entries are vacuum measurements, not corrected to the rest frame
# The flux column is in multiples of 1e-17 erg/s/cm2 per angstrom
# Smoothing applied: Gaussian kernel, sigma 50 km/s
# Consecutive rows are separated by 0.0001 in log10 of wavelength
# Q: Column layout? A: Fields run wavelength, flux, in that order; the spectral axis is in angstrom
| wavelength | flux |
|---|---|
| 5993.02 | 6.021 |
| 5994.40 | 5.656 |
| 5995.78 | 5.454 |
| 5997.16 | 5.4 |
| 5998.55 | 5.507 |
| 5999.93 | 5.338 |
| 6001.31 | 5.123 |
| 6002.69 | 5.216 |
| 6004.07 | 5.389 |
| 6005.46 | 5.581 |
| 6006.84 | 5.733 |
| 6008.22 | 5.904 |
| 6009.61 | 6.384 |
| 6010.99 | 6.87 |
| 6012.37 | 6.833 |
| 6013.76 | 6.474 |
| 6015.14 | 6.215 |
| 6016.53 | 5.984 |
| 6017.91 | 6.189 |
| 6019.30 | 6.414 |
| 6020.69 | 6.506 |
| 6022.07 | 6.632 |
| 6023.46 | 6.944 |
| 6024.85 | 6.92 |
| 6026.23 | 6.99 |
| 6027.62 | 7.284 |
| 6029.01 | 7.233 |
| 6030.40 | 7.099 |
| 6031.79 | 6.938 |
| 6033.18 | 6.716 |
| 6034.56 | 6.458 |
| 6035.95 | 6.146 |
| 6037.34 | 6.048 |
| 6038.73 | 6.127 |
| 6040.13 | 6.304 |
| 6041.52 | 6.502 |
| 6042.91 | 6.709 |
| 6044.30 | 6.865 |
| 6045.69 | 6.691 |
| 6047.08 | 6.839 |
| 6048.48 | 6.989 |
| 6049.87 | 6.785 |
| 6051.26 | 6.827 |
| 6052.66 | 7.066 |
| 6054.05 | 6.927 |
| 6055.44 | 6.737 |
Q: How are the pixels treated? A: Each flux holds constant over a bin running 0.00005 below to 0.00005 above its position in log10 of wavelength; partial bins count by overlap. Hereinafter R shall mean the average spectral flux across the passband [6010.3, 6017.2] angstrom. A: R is 6.48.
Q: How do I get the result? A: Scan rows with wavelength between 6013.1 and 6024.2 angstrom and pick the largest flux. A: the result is 6.944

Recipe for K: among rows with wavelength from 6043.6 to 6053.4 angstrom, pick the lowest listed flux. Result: 6.691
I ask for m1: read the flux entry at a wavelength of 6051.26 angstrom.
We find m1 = 6.827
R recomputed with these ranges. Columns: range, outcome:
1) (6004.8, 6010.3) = 5.9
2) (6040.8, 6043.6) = 6.61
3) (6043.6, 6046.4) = 6.79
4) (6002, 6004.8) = 5.3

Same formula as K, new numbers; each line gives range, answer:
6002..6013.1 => 5.216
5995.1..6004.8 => 5.123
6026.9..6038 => 6.048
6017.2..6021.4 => 6.189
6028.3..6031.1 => 7.099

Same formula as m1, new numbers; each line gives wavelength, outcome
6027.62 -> 7.284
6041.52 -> 6.502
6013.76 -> 6.474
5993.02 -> 6.021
